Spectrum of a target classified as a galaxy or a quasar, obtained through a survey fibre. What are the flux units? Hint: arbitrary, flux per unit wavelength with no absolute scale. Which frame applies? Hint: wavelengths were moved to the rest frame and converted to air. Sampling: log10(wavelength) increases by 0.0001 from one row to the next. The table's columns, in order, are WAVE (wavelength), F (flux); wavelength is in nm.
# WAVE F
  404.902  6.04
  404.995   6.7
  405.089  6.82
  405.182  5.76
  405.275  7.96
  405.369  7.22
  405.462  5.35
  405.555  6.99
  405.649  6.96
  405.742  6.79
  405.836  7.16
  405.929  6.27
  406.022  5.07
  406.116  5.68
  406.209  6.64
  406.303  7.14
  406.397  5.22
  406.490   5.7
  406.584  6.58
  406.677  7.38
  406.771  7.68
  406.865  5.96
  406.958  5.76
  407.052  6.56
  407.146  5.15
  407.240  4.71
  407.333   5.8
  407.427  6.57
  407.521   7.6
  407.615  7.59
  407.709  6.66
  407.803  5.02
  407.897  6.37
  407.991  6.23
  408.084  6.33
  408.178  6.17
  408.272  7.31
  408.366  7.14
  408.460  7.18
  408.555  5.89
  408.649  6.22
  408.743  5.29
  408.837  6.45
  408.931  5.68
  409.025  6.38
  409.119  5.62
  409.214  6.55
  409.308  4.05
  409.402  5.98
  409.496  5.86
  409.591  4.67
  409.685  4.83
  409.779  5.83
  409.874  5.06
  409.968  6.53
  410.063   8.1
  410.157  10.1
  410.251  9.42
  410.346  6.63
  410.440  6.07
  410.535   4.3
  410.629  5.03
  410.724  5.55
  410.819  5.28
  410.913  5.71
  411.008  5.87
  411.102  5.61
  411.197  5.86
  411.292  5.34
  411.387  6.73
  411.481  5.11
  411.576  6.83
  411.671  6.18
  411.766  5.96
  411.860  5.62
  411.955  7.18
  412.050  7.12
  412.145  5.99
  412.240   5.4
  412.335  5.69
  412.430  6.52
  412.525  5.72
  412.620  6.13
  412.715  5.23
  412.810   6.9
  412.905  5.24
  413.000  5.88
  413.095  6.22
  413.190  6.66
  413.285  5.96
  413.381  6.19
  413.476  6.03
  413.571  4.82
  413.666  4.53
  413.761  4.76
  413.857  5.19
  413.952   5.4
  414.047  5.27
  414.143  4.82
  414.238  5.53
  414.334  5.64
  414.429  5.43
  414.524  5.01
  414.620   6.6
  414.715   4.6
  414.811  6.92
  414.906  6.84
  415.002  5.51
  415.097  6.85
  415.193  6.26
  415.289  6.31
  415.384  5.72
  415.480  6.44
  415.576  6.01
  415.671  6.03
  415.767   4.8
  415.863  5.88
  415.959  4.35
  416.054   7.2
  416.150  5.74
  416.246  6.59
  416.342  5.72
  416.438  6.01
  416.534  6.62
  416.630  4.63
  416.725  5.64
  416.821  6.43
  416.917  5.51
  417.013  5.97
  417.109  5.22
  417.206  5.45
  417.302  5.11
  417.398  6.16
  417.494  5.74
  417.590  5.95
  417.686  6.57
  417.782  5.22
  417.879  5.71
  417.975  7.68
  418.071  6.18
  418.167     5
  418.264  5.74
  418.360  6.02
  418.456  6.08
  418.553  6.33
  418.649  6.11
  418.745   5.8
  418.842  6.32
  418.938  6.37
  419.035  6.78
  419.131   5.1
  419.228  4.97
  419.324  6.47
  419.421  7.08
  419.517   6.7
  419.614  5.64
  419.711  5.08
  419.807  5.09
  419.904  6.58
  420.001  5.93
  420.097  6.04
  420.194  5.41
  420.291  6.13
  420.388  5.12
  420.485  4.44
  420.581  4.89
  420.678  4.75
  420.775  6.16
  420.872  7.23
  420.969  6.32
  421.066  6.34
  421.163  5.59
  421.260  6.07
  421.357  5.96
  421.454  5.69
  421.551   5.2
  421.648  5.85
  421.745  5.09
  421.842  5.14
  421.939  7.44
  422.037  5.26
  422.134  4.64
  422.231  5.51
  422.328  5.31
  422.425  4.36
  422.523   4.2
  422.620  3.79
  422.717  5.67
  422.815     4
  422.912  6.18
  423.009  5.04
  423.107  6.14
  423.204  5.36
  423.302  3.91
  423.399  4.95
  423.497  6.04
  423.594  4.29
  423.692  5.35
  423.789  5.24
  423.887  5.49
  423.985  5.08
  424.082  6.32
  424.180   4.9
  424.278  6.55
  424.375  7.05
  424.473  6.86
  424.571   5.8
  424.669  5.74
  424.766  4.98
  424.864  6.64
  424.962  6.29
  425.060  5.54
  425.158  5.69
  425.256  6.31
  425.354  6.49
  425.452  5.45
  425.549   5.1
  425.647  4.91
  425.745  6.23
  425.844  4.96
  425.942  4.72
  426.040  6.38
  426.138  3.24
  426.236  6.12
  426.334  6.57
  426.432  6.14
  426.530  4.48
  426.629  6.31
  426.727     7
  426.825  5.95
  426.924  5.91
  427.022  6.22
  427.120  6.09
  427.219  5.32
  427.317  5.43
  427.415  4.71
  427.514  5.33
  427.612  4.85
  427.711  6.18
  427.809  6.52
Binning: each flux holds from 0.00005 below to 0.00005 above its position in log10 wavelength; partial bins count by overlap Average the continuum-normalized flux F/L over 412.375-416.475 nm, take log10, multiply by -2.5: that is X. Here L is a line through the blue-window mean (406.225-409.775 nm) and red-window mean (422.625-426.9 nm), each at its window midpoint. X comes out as 0.02 mag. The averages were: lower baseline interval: 6.14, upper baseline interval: 5.6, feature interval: 5.8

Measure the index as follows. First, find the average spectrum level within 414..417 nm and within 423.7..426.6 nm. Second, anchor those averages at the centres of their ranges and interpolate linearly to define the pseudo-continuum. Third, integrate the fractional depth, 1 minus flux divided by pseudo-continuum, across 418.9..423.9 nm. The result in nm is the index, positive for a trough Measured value 0.20 nm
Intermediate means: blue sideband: 5.84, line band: 5.52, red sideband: 5.7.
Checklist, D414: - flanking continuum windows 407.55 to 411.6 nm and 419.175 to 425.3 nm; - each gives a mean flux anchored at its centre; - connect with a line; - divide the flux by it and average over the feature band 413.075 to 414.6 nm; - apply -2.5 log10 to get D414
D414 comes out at 0.09 mag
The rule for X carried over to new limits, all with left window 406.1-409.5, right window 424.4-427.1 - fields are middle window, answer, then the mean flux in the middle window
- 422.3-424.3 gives 0.14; 5.13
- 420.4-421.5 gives 0.03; 5.75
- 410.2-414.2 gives 0.05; 5.86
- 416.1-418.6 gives 0.02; 5.88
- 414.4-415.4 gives 0.01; 6.03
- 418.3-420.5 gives 0.01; 5.92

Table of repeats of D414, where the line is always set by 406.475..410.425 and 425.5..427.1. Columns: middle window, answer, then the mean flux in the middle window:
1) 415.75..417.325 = 0.057 mag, 5.72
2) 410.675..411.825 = 0.073 mag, 5.83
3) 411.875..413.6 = 0.023 mag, 6.05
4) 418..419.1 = -0.024 mag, 6.09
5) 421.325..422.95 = 0.113 mag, 5.24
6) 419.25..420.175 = -0.020 mag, 6.02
